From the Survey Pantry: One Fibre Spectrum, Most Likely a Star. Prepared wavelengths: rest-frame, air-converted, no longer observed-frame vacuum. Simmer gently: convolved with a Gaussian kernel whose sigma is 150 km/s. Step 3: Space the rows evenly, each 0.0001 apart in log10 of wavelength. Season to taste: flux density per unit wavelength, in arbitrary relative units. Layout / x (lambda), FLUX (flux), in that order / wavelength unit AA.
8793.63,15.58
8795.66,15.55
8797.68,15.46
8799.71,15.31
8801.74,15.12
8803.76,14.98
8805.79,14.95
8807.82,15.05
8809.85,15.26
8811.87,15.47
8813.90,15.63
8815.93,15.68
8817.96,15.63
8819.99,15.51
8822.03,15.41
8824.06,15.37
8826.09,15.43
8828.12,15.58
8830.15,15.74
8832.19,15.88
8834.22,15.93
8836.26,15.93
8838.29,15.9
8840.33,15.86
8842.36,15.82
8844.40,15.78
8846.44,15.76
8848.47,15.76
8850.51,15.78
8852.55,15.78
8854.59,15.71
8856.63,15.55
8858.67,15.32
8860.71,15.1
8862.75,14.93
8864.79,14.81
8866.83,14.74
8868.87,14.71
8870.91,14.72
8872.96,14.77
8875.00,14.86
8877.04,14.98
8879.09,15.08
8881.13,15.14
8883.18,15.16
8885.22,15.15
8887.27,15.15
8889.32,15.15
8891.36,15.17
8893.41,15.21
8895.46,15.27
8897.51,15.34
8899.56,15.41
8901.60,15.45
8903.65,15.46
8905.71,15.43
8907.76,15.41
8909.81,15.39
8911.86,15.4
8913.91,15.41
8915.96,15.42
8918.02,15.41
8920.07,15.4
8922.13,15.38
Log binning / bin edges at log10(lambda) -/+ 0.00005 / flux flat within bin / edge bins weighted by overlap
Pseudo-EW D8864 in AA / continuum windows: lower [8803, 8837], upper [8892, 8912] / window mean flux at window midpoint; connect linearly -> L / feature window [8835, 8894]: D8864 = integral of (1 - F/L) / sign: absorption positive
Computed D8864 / 0.5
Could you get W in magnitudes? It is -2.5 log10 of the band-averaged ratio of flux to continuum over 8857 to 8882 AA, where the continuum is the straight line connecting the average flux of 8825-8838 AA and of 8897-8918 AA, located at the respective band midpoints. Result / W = 0.05 mag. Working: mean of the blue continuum 15.8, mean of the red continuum 15.4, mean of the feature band 14.9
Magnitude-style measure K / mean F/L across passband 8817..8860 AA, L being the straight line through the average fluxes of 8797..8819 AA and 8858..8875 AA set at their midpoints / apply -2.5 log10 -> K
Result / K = -0.04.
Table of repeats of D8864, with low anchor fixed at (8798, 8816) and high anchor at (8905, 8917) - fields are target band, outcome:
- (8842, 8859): -0.4 AA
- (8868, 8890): 0.5 AA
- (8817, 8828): -0.1 AA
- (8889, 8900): 0.1 AA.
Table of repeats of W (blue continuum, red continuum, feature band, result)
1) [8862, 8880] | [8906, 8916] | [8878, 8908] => -0.01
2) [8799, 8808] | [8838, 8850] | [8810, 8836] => -0.01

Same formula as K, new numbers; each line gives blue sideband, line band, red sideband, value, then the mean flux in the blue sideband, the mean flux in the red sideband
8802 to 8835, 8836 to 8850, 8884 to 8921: -0.03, 15.5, 15.3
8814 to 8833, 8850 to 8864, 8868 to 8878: -0.03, 15.6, 14.8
